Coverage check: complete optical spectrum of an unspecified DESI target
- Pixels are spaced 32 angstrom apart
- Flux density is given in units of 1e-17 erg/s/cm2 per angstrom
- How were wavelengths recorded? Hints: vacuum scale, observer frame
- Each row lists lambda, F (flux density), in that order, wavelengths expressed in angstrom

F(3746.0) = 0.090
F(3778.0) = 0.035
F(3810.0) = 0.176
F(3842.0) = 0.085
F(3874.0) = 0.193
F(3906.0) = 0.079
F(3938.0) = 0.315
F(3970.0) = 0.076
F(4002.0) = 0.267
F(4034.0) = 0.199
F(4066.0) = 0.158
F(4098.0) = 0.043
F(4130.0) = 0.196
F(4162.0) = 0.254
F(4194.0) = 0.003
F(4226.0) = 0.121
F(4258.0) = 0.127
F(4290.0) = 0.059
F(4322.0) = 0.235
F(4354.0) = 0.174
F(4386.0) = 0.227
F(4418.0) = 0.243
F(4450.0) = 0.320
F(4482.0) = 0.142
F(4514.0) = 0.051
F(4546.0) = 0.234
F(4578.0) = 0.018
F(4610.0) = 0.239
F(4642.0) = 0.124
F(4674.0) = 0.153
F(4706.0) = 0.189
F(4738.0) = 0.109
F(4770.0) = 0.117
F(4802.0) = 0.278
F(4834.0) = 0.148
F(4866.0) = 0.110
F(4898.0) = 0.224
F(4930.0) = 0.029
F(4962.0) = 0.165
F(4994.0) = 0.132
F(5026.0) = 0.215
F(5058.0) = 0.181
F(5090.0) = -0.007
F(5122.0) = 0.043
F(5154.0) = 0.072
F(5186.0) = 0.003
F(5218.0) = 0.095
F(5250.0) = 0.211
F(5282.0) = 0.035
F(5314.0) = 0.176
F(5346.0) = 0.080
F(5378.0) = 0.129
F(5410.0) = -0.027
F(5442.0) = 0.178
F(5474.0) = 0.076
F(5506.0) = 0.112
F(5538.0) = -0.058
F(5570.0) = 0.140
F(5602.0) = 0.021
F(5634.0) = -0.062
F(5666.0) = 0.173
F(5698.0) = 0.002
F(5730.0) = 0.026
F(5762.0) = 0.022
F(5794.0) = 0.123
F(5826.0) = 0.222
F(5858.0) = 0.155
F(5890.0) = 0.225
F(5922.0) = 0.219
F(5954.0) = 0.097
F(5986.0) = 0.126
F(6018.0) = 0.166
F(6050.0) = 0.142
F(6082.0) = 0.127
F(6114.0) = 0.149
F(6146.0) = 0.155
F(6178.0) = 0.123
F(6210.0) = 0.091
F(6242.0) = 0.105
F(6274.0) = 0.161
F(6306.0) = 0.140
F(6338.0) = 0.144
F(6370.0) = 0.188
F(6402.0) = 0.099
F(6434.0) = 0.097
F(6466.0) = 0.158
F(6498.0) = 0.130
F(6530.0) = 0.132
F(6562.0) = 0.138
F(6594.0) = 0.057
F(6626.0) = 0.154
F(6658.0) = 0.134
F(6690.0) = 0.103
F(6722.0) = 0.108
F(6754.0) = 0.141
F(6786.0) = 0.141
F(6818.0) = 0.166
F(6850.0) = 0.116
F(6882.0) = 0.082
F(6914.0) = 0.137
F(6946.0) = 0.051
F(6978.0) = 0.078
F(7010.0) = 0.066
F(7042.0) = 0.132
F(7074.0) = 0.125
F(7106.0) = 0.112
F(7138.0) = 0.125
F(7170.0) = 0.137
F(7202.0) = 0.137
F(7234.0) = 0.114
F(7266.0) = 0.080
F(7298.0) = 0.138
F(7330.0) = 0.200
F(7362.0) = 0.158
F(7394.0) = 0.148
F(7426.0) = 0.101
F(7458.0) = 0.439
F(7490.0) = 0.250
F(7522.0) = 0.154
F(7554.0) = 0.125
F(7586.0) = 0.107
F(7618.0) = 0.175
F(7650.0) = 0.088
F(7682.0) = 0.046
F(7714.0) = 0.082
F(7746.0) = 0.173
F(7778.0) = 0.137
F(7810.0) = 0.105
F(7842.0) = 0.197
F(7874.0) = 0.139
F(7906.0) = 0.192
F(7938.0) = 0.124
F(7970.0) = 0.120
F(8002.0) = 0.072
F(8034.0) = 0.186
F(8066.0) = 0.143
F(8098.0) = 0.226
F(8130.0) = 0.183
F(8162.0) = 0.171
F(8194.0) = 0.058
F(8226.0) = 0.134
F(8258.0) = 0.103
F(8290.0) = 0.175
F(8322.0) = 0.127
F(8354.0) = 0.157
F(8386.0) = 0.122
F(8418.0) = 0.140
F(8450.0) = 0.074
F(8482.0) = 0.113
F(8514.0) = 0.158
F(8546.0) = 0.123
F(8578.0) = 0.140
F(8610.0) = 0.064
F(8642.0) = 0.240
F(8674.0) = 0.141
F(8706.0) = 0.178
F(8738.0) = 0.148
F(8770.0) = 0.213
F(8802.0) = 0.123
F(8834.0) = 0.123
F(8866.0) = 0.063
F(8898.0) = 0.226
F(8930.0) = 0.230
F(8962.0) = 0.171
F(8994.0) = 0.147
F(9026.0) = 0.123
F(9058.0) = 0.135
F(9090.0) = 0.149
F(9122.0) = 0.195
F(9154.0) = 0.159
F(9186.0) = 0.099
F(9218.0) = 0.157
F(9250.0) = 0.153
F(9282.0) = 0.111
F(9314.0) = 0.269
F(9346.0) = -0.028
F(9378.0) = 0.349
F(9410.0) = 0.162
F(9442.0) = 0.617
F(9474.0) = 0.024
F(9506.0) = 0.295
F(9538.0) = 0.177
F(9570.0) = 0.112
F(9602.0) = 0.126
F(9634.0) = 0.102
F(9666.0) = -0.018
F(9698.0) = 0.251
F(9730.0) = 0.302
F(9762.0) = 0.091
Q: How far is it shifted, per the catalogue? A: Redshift 1.00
